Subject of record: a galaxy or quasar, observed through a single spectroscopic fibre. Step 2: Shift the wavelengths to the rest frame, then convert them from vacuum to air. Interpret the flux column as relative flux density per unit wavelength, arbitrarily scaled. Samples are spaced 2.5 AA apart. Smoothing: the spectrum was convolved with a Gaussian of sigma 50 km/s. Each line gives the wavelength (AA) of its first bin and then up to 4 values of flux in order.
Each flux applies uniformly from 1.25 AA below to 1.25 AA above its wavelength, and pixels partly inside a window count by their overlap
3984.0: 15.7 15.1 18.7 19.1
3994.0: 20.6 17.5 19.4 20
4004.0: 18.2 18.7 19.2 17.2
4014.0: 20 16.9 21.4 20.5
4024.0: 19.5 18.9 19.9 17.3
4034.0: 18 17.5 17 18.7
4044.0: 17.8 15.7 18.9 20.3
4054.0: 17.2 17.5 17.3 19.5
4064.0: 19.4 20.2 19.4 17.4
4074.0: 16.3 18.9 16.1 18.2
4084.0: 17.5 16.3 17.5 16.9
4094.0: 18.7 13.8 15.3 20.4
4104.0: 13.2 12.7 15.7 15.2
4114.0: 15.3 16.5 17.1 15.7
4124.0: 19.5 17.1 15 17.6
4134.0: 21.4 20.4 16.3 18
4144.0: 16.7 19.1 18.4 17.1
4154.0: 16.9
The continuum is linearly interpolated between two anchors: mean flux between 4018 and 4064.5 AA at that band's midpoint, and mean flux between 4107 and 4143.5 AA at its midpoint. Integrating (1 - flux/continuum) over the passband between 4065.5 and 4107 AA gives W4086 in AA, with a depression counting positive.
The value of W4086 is 1.7 AA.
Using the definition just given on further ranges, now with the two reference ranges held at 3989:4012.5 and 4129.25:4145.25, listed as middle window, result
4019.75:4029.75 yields -0.5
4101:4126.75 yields 3.2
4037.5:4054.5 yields 0.6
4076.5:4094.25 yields 1.1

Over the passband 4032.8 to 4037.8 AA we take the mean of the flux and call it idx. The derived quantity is 17.7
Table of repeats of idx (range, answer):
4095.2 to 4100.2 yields 14.6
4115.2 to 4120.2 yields 16.8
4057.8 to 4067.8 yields 19.1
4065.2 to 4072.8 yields 19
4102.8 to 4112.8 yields 14.2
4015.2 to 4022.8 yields 19.6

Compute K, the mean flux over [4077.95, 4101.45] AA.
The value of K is 16.9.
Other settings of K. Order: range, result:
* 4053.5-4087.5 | 18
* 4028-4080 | 18.1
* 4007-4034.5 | 19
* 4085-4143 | 16.8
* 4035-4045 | 17.8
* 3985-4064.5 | 18.5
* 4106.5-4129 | 16.2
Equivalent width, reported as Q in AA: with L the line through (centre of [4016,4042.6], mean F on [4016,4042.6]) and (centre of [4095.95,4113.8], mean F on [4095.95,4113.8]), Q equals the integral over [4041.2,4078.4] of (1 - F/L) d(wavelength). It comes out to -2.0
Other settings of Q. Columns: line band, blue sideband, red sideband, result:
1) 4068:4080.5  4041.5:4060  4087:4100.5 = -0.3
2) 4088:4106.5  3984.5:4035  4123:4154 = 2.0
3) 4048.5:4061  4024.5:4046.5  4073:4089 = -0.4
